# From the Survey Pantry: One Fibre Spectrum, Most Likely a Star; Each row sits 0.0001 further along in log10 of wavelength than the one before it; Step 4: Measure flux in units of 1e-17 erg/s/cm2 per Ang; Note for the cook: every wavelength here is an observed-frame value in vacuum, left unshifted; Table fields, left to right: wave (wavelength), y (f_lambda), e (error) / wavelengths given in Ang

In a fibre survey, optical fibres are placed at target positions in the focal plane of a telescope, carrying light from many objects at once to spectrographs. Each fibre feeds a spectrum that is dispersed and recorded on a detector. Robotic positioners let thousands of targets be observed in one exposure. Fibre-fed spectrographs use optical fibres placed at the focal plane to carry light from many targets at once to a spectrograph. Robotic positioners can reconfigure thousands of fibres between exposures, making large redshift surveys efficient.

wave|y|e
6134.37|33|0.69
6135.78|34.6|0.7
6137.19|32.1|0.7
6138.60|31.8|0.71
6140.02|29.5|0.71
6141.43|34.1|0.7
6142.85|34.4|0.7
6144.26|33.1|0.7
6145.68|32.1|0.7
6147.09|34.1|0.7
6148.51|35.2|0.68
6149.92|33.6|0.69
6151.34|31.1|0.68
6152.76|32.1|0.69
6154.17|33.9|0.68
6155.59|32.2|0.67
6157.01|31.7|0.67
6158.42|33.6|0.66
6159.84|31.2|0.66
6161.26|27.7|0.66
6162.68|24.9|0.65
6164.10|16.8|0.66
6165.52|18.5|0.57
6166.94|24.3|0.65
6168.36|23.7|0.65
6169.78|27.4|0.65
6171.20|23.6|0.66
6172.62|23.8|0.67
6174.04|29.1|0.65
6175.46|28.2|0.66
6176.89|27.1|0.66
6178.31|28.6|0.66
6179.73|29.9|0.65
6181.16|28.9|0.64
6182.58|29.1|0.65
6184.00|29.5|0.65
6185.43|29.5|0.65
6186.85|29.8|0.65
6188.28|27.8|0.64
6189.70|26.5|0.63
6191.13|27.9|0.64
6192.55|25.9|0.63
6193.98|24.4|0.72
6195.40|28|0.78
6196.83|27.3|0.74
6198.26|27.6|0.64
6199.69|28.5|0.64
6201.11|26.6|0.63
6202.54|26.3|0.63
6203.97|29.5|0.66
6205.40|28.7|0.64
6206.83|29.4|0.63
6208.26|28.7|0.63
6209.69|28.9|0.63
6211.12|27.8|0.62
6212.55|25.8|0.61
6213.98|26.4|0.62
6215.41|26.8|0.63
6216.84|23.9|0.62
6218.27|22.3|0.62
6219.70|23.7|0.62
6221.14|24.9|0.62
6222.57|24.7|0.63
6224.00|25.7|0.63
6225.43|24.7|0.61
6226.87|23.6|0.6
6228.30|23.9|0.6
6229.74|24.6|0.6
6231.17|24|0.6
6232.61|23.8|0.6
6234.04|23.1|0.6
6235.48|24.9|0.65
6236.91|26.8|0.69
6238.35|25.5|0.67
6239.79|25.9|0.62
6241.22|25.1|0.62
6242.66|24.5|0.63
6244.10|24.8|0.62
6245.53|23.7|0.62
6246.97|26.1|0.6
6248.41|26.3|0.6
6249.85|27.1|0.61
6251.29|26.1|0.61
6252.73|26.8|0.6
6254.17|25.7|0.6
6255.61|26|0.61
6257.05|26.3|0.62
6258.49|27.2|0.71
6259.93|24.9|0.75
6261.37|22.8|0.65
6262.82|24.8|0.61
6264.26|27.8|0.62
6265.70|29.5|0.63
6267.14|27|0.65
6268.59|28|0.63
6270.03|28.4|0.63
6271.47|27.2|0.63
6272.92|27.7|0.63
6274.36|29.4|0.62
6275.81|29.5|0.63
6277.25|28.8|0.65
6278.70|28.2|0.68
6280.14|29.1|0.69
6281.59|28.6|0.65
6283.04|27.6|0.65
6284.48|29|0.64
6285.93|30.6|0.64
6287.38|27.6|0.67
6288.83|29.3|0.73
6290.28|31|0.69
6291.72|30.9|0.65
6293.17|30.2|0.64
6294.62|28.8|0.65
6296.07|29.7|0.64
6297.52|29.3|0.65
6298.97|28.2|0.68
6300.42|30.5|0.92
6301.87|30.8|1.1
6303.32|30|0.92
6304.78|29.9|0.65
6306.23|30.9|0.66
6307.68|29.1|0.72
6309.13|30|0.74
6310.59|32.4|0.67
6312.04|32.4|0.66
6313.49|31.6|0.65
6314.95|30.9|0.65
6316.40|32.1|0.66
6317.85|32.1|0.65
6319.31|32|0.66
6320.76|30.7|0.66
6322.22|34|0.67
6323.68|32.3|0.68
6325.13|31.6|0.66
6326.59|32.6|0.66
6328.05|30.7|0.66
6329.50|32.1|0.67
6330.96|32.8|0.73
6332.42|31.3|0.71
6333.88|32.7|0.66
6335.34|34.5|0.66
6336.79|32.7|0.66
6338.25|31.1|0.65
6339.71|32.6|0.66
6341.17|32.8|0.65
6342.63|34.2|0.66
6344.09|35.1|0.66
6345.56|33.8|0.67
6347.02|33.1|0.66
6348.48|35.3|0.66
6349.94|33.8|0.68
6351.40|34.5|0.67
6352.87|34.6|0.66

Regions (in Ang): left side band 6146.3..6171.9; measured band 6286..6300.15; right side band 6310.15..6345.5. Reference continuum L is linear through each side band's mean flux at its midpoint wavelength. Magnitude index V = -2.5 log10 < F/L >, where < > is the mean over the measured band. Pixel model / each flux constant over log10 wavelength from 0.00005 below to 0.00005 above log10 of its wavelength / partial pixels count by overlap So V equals 0.07 mag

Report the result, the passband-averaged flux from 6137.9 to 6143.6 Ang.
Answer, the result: 32.4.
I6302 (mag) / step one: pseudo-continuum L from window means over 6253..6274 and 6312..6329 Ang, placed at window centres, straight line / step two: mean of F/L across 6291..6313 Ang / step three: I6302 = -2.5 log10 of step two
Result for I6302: 0.00 mag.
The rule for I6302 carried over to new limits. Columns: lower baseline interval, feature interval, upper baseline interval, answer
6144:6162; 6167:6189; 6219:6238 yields 0.080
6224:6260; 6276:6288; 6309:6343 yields -0.006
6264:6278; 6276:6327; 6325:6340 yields -0.002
